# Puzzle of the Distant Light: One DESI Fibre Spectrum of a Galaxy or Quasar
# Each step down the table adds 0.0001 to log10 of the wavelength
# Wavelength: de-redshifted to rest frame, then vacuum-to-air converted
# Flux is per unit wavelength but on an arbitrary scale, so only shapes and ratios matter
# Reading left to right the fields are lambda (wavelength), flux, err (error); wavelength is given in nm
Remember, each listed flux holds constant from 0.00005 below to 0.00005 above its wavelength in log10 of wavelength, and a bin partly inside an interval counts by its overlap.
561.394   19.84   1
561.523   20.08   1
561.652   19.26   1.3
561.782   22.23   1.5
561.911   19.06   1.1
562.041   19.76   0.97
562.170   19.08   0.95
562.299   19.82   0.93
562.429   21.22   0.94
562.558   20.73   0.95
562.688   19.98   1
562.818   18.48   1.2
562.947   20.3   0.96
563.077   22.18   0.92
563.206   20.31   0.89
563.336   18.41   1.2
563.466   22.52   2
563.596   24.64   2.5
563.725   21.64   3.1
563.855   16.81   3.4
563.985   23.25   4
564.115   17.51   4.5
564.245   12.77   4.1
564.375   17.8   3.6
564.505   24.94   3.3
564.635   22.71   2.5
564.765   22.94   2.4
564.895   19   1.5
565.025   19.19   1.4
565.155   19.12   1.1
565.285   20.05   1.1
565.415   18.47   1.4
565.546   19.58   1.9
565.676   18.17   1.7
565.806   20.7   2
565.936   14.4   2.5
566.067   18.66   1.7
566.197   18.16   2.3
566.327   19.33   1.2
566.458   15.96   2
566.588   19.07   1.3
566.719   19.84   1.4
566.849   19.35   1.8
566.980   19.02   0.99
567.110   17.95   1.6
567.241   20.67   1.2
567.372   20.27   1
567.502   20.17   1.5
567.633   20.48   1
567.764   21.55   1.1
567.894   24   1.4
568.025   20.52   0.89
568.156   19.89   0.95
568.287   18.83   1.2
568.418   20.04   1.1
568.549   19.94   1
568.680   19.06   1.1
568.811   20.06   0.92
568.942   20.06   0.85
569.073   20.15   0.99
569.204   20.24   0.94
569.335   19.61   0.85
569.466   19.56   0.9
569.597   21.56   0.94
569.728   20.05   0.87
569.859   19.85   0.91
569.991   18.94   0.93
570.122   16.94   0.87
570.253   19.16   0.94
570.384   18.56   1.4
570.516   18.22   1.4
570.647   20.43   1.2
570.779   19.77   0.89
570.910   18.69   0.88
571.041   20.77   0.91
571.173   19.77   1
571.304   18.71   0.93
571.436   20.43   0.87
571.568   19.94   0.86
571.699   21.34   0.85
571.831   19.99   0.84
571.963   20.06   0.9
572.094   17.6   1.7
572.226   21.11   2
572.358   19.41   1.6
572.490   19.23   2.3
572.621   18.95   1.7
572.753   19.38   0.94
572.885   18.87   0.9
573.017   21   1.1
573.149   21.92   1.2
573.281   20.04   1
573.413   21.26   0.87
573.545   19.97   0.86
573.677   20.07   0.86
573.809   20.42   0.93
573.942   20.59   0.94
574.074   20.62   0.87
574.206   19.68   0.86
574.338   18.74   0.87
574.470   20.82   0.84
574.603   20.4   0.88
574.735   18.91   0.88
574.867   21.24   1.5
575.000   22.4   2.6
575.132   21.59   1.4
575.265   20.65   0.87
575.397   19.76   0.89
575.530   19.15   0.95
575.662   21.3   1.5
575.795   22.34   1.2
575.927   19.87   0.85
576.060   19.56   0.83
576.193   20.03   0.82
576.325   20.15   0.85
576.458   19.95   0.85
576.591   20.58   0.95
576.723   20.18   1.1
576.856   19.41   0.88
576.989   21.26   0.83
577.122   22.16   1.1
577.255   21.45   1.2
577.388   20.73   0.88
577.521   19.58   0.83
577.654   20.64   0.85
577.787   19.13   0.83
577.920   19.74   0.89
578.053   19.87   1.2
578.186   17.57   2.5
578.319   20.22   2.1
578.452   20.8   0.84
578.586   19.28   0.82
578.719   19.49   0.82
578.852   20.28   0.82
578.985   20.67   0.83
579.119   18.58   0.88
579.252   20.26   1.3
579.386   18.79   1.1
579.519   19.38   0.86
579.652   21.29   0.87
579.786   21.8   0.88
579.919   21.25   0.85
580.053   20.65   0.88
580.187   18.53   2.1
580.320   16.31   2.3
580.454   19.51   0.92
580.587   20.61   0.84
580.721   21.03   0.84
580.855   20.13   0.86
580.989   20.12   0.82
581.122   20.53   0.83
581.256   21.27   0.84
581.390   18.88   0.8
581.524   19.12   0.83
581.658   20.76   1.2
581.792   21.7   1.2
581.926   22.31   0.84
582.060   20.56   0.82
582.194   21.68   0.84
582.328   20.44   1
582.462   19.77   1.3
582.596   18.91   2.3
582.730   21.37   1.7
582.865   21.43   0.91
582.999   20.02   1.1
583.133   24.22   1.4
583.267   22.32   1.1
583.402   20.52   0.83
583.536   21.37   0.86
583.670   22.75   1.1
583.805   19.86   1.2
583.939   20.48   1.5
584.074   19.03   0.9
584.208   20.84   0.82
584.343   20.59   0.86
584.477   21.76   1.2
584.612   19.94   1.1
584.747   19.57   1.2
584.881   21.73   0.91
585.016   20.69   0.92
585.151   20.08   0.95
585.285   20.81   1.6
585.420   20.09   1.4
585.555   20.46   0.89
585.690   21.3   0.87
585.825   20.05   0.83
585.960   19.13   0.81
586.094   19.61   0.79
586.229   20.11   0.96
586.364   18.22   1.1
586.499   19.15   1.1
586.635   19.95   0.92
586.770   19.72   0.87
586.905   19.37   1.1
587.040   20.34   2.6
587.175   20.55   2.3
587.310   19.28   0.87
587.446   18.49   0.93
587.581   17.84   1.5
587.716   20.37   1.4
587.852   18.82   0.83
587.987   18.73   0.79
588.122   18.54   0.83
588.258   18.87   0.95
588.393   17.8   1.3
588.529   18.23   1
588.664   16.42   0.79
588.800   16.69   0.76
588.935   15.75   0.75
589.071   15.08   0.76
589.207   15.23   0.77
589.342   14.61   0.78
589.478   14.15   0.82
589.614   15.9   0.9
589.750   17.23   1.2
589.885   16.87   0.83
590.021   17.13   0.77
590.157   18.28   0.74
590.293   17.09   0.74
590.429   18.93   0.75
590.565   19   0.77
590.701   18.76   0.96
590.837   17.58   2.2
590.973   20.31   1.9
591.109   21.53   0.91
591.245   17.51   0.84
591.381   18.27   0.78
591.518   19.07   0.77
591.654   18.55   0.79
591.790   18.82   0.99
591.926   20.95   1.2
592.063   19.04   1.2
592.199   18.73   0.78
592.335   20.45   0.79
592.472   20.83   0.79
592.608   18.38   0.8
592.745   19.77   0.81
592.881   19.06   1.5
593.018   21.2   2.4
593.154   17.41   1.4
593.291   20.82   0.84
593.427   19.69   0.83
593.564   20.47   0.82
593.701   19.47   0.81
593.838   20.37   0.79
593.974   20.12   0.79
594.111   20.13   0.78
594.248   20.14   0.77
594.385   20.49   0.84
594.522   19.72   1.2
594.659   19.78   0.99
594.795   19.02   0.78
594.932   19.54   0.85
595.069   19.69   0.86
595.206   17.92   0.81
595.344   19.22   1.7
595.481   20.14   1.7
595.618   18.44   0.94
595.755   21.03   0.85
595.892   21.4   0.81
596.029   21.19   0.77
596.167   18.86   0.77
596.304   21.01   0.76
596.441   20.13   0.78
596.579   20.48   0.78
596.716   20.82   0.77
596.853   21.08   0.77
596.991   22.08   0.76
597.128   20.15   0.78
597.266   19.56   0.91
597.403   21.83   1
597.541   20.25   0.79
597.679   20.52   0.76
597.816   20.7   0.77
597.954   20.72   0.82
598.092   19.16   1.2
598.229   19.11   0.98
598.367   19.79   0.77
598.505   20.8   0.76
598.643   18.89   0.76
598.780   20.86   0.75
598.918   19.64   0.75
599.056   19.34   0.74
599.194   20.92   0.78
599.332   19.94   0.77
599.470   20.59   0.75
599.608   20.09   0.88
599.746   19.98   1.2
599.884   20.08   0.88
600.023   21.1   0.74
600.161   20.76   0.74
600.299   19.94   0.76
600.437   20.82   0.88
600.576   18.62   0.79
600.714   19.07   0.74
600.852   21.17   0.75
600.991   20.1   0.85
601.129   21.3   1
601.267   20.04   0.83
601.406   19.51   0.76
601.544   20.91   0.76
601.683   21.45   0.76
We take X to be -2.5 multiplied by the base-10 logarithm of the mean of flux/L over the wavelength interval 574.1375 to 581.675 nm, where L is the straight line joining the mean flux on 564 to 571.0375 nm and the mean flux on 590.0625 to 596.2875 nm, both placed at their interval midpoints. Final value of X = -0.03 mag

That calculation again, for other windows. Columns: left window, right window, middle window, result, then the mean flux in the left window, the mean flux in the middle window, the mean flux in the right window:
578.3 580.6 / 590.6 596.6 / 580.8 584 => -0.056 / 19.8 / 20.9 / 19.7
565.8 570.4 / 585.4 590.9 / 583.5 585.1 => -0.121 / 19.5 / 20.7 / 18.3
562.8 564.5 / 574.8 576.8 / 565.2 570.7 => 0.039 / 20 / 19.5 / 20.6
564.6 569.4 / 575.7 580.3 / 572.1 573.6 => -0.006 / 19.6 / 20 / 20.1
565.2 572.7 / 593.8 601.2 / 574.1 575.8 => -0.044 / 19.5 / 20.5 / 20.2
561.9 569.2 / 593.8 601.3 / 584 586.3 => -0.017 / 19.8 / 20.3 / 20.2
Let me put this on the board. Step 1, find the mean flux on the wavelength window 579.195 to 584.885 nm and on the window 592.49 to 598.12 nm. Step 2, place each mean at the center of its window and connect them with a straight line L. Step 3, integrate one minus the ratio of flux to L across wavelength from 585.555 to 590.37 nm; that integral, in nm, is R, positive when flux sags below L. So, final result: 0.51 nm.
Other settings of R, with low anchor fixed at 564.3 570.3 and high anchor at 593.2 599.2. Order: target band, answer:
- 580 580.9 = 0.017 nm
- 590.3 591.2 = 0.039 nm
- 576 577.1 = -0.022 nm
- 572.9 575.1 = -0.078 nm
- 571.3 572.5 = -0.007 nm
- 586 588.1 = 0.066 nm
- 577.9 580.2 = -0.011 nm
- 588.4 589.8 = 0.281 nm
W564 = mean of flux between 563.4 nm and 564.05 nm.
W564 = 21.8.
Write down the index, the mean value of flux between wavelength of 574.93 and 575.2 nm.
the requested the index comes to 21.9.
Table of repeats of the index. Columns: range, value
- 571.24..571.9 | 20.1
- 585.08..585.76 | 20.5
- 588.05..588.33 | 18.7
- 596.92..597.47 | 20.9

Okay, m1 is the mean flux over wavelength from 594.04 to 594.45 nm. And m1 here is 20.2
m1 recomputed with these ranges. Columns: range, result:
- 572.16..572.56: 19.9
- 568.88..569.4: 20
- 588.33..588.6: 18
